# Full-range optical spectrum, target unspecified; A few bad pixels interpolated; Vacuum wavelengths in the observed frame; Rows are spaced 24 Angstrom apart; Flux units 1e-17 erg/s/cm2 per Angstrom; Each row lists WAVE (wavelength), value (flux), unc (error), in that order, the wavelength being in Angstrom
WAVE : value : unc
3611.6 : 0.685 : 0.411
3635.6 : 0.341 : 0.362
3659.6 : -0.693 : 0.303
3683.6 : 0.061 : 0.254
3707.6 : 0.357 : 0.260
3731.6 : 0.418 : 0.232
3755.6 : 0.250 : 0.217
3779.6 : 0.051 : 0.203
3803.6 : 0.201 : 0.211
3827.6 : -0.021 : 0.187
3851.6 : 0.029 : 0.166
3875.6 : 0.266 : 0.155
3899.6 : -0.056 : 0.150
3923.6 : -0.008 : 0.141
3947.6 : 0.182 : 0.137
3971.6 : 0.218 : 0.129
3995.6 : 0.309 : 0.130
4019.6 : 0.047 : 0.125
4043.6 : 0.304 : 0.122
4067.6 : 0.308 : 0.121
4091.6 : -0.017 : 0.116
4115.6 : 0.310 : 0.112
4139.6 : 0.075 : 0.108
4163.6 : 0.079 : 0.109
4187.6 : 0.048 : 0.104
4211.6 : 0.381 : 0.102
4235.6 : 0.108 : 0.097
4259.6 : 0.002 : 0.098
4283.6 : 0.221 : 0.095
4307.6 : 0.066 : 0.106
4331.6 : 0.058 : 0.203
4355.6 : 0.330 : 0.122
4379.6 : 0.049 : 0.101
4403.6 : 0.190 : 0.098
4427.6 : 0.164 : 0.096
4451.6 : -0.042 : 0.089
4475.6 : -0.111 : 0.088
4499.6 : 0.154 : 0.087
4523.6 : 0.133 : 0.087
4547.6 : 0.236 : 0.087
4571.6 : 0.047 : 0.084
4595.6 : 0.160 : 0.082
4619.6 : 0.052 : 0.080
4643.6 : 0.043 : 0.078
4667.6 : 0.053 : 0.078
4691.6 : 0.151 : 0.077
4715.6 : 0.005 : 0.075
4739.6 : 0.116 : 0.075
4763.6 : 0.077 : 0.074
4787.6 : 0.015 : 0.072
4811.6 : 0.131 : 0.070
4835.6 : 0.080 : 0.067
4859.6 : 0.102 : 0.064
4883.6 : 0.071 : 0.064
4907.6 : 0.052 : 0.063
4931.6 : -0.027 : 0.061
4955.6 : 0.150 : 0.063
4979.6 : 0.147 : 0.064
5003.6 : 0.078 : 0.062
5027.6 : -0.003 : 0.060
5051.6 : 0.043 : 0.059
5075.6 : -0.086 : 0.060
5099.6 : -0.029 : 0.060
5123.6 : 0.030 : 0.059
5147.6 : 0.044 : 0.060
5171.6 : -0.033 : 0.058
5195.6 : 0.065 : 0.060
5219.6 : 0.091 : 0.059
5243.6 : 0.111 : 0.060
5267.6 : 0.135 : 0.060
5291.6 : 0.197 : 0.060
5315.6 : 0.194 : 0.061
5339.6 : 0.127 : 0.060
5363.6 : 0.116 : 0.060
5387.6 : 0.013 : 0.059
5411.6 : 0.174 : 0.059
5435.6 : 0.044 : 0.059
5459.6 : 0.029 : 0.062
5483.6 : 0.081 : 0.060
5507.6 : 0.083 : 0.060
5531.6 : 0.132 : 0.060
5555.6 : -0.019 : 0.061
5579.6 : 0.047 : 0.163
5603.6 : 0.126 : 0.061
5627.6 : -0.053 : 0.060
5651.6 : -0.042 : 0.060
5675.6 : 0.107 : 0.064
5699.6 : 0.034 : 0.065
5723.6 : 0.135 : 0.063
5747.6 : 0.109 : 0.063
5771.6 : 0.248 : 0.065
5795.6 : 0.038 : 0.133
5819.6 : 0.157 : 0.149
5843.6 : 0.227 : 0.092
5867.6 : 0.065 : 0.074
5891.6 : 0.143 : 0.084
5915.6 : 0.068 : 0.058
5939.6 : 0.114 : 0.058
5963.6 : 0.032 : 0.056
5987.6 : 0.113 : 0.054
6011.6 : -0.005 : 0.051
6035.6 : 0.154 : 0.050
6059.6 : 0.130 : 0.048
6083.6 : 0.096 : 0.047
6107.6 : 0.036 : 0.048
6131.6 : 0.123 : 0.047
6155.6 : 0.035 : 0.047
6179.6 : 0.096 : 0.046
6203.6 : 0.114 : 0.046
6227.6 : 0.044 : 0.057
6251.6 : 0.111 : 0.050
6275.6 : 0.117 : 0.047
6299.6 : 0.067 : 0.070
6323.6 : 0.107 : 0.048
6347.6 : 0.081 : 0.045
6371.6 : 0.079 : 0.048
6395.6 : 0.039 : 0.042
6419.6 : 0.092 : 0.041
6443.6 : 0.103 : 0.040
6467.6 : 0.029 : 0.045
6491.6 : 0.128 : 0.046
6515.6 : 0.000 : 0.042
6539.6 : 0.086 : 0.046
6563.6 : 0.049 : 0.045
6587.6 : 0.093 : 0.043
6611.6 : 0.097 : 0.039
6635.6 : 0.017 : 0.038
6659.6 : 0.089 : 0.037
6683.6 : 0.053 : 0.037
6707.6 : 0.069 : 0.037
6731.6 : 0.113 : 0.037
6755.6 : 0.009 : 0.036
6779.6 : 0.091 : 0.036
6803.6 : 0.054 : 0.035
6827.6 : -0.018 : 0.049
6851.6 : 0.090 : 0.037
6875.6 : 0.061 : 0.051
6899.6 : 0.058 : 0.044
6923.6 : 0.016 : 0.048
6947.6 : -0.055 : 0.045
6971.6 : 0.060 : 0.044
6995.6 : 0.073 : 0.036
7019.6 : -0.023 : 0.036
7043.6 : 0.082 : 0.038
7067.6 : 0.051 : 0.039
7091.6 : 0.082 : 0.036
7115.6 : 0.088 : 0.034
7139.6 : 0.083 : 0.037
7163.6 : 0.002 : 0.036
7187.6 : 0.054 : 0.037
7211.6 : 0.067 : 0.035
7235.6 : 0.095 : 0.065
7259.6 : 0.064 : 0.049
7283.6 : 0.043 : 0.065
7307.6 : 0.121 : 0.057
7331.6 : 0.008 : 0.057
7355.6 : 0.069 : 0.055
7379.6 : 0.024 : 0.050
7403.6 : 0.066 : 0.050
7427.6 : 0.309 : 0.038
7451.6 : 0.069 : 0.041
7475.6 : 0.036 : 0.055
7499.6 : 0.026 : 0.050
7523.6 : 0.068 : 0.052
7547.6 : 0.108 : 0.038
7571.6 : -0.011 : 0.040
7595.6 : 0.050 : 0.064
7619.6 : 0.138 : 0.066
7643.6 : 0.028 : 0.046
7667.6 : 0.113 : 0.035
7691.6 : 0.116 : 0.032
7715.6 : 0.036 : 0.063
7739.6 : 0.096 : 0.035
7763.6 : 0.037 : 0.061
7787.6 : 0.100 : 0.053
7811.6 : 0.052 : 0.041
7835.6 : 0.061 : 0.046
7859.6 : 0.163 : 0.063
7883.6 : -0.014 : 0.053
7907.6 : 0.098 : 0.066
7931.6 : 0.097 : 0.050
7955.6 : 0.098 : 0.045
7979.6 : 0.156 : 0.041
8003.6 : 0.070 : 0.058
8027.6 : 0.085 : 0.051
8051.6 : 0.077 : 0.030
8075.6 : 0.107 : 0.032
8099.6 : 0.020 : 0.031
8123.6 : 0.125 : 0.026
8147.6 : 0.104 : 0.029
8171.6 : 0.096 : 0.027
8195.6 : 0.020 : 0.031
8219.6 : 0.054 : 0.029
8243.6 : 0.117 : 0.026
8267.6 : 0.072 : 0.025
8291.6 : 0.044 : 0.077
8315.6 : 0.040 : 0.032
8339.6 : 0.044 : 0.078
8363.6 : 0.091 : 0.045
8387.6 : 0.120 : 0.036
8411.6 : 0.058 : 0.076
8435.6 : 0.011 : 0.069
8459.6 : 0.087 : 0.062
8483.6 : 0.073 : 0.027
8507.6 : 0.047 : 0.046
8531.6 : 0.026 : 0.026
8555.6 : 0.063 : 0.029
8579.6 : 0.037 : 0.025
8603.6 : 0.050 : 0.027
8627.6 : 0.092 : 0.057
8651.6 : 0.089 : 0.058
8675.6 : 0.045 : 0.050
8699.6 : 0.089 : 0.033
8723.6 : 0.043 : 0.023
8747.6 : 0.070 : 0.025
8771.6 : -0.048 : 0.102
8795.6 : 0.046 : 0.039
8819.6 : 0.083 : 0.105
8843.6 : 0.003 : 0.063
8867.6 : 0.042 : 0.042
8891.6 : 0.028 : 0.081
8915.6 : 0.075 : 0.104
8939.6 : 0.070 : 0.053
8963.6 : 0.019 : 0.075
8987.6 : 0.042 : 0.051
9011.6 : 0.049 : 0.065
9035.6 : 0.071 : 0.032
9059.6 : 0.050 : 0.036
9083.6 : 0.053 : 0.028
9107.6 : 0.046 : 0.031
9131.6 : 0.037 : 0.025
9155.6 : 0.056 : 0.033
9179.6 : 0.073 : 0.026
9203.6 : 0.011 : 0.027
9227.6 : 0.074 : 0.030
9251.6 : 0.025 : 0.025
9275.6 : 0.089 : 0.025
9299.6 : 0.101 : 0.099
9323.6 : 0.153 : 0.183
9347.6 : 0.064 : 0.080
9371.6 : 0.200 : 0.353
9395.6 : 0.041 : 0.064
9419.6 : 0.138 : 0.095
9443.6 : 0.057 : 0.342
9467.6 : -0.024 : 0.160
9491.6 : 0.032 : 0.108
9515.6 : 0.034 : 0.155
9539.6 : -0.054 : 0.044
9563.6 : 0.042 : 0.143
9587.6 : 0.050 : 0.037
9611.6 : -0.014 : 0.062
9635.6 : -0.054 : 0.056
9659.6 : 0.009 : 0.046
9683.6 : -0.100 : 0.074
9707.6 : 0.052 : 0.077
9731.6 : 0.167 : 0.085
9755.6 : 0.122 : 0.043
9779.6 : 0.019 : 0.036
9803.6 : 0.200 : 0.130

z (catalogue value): 0.99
